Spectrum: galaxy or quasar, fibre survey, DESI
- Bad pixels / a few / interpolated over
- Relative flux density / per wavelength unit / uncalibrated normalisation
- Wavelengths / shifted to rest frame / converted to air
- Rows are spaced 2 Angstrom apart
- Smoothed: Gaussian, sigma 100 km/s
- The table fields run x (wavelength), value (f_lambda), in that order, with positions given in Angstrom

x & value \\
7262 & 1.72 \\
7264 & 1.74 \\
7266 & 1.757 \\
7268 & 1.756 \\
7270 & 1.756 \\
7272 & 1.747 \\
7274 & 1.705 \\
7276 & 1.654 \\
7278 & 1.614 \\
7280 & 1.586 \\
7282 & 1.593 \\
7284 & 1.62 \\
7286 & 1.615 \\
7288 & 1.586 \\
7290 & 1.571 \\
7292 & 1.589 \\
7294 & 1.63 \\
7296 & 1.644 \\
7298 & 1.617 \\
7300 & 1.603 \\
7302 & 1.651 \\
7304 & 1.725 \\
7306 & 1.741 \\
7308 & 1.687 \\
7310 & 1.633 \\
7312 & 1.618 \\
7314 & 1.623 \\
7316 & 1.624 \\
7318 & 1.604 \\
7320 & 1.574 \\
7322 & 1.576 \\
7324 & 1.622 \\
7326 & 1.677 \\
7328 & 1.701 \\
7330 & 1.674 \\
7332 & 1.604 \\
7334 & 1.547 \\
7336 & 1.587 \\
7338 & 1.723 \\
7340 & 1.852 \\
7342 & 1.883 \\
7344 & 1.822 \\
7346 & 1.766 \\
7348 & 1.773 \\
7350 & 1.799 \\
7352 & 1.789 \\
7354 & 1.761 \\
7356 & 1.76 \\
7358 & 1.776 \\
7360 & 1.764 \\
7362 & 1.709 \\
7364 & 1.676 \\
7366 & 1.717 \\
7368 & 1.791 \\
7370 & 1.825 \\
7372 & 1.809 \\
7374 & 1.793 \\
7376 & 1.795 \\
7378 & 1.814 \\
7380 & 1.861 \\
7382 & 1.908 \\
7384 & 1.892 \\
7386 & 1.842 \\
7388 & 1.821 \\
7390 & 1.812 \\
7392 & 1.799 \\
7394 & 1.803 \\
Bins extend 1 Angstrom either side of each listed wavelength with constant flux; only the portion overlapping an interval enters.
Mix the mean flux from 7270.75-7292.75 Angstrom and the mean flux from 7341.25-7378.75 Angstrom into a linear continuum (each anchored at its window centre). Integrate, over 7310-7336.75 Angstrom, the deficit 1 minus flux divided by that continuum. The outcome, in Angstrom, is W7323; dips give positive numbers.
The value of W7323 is 1.4 Angstrom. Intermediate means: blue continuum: 1.63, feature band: 1.62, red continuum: 1.78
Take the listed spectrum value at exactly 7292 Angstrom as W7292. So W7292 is 1.589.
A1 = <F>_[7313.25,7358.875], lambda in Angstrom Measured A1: 1.7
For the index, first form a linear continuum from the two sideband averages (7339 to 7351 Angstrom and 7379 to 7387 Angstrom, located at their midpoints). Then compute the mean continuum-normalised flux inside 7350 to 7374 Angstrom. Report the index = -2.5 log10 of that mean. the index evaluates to 0.05 mag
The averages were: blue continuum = 1.82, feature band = 1.76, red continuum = 1.88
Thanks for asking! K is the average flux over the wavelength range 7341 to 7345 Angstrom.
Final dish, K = 1.85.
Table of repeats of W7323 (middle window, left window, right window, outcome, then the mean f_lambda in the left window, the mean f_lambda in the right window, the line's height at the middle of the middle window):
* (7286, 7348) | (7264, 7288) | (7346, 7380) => 2.2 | 1.67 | 1.77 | 1.72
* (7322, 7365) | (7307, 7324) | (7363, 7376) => -0.7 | 1.62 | 1.77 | 1.7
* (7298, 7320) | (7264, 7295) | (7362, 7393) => 0.7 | 1.65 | 1.81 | 1.7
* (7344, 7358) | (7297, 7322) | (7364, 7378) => -0.3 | 1.64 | 1.78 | 1.74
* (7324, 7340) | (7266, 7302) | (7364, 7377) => 0.6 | 1.64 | 1.78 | 1.72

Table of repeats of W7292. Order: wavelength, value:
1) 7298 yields 1.617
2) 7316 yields 1.624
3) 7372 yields 1.809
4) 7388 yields 1.821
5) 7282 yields 1.593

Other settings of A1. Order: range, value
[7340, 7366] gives 1.77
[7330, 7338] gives 1.61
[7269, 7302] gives 1.63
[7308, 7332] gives 1.63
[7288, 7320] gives 1.63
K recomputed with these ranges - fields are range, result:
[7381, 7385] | 1.9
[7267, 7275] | 1.74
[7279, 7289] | 1.6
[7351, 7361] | 1.77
